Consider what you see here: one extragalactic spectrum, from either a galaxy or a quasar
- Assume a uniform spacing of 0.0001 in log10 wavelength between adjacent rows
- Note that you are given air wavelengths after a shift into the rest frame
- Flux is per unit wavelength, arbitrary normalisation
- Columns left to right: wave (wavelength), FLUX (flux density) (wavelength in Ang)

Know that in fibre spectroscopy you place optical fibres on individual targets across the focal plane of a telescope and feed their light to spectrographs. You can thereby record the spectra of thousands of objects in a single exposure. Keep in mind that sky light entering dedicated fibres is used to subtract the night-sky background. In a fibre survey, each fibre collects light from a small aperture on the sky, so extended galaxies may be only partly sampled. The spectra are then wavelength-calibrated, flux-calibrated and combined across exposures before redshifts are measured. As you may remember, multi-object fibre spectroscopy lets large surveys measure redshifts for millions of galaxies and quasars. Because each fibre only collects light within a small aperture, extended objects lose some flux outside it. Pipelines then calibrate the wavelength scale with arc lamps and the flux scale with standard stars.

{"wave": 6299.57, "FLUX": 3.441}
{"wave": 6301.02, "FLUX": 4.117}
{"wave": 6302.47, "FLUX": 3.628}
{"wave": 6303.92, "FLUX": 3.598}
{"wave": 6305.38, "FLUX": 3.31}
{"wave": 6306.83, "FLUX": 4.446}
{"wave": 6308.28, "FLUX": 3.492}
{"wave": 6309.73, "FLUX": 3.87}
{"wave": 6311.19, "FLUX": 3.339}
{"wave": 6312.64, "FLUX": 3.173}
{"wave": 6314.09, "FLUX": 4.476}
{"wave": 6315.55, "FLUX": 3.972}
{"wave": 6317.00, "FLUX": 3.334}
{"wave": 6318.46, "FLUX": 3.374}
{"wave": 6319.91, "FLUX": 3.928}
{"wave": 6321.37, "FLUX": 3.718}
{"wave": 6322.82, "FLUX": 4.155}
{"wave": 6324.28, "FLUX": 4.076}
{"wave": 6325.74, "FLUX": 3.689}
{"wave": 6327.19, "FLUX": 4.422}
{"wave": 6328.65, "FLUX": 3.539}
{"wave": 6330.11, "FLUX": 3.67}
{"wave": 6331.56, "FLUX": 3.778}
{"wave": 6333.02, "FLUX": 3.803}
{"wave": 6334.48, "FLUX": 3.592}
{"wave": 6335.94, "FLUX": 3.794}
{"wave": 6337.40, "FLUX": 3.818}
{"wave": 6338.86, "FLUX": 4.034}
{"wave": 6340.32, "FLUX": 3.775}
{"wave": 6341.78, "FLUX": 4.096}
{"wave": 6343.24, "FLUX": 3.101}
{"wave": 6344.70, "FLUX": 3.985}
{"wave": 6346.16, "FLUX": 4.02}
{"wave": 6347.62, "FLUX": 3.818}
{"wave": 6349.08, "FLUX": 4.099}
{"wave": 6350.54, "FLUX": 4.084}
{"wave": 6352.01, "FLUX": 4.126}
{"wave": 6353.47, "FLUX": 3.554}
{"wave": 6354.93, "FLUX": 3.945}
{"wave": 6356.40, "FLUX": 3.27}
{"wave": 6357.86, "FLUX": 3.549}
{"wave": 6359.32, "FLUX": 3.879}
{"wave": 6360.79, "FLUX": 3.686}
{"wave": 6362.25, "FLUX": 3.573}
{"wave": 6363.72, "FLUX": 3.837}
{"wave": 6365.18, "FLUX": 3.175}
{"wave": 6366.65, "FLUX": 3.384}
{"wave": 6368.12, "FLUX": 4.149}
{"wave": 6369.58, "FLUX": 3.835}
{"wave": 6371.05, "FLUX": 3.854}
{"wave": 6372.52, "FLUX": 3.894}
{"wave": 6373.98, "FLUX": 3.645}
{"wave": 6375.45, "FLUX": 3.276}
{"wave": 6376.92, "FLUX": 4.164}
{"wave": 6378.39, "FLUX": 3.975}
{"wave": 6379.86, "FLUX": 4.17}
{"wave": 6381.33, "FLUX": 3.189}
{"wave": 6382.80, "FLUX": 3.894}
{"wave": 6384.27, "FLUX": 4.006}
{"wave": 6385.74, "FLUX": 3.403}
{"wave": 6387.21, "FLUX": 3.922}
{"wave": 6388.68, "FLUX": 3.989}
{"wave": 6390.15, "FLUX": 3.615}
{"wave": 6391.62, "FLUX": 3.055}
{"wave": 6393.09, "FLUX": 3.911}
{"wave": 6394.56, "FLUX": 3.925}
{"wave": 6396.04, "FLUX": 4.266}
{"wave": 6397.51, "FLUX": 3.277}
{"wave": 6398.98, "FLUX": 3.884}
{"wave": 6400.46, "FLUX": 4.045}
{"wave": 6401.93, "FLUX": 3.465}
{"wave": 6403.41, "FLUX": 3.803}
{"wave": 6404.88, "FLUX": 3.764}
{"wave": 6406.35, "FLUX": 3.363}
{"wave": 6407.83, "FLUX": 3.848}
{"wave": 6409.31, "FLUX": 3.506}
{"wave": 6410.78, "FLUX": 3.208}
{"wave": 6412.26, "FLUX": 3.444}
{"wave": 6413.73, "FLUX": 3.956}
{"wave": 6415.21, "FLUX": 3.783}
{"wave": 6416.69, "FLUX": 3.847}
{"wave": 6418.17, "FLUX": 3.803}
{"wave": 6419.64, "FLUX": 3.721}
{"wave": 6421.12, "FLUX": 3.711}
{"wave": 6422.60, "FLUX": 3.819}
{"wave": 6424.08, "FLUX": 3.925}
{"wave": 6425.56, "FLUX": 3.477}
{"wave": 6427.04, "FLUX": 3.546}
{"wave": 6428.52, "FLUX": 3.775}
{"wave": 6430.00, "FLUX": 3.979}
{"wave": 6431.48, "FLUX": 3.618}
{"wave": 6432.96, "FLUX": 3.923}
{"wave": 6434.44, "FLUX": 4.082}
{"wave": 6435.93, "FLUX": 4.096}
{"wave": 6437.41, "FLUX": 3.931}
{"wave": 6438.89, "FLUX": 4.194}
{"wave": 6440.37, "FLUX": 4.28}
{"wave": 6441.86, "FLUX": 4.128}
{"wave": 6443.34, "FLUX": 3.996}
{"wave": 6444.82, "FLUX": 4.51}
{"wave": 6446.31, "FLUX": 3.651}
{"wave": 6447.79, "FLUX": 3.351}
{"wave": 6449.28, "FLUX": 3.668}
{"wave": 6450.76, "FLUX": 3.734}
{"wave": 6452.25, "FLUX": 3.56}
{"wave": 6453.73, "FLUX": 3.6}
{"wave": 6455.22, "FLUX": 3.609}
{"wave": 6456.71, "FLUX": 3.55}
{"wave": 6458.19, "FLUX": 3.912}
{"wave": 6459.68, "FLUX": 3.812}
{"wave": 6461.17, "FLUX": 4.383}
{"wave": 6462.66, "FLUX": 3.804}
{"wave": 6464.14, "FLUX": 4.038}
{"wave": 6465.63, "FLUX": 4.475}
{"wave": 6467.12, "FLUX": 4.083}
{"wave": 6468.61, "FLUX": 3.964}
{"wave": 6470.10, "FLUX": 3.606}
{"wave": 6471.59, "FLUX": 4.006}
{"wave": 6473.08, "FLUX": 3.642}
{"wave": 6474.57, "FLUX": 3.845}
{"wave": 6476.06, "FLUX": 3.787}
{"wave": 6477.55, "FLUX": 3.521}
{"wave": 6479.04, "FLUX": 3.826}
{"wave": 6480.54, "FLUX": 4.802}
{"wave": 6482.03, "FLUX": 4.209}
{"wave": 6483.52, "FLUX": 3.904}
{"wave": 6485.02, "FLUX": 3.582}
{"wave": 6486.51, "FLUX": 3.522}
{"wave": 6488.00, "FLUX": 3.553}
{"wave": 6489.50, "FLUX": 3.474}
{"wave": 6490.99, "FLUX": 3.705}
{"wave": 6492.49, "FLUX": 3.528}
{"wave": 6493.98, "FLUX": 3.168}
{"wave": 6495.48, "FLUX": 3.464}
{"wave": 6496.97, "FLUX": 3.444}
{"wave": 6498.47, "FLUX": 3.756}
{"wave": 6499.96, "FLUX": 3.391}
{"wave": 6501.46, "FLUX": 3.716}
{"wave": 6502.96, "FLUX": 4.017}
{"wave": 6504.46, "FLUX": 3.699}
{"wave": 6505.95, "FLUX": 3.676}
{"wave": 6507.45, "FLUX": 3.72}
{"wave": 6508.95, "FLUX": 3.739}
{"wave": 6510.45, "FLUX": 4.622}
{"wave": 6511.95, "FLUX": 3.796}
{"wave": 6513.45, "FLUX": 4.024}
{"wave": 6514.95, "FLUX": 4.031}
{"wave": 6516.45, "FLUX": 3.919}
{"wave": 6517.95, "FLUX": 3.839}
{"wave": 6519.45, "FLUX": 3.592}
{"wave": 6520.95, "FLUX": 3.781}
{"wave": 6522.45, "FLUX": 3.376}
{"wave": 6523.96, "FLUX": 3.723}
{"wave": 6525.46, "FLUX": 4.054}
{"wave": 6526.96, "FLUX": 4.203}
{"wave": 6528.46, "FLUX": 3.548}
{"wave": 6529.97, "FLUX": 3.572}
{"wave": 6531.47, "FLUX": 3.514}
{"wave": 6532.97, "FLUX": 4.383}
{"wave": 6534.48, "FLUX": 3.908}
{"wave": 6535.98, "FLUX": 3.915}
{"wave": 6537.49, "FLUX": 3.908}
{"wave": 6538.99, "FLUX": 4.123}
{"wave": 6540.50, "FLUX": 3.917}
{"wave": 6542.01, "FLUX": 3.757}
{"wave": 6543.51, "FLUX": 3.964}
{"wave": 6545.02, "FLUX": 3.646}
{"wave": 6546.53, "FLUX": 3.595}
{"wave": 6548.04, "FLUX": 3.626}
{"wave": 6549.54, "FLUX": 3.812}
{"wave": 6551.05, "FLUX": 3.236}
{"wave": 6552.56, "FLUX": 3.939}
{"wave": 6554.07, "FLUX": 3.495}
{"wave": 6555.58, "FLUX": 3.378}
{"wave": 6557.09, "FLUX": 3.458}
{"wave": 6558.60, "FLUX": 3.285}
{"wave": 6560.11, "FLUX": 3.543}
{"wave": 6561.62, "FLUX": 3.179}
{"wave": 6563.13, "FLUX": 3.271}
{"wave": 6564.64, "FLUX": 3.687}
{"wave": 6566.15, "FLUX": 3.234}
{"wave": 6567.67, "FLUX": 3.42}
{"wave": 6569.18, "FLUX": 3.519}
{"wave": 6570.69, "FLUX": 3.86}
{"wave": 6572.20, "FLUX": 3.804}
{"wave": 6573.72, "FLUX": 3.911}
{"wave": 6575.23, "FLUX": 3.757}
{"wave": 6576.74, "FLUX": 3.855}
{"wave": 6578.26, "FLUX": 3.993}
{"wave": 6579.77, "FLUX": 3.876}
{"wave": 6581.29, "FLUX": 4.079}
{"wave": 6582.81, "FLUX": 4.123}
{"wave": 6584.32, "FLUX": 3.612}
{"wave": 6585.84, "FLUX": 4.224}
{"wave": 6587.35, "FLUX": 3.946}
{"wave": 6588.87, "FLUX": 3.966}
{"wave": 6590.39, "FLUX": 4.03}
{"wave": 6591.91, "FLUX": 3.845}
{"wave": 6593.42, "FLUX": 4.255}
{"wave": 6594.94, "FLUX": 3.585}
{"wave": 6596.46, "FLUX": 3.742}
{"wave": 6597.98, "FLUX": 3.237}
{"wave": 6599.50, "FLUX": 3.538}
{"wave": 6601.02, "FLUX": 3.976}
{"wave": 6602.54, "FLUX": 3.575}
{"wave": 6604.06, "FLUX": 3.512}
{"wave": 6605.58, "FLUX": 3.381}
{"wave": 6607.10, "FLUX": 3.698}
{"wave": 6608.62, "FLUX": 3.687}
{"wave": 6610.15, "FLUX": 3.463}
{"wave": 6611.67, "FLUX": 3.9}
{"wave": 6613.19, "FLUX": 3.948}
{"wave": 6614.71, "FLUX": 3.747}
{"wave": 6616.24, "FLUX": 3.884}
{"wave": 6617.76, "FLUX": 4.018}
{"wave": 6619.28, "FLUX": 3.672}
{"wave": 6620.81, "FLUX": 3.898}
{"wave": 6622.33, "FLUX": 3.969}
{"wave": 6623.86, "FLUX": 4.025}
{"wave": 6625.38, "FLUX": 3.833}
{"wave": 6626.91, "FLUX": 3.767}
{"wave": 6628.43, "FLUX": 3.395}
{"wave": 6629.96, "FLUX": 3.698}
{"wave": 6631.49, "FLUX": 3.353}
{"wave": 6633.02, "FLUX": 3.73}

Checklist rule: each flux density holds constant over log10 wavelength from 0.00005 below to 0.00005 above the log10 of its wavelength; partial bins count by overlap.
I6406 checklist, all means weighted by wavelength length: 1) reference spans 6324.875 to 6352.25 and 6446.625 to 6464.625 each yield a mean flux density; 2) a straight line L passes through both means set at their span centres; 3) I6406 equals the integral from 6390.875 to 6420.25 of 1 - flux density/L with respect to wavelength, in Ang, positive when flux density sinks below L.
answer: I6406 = 0.8 Ang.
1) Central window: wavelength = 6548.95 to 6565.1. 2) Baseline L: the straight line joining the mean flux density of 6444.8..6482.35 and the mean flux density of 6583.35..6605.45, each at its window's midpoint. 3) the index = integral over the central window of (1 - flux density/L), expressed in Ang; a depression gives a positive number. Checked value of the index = 1.4 Ang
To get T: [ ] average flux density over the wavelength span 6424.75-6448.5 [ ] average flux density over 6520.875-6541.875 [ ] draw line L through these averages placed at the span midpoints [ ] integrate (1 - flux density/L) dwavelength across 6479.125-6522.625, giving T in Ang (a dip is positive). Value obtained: 1.2 Ang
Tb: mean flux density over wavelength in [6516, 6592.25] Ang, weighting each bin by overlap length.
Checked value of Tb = 3.75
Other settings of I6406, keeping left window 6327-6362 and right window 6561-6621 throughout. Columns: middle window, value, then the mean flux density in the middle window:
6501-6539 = -0.97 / 3.86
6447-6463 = 0.22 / 3.72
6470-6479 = 0.05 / 3.75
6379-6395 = 0.24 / 3.73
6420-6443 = -0.72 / 3.9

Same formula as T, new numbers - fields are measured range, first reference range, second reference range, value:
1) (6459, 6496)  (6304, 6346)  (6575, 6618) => -0.36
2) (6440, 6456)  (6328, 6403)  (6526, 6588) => -0.28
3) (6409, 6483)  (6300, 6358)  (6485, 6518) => -2.35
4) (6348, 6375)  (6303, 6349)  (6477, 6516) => 0.24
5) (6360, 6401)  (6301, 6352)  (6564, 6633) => 0.51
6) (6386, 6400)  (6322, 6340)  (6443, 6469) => 0.40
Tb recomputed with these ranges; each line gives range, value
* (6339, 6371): 3.77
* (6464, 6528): 3.81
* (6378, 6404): 3.76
